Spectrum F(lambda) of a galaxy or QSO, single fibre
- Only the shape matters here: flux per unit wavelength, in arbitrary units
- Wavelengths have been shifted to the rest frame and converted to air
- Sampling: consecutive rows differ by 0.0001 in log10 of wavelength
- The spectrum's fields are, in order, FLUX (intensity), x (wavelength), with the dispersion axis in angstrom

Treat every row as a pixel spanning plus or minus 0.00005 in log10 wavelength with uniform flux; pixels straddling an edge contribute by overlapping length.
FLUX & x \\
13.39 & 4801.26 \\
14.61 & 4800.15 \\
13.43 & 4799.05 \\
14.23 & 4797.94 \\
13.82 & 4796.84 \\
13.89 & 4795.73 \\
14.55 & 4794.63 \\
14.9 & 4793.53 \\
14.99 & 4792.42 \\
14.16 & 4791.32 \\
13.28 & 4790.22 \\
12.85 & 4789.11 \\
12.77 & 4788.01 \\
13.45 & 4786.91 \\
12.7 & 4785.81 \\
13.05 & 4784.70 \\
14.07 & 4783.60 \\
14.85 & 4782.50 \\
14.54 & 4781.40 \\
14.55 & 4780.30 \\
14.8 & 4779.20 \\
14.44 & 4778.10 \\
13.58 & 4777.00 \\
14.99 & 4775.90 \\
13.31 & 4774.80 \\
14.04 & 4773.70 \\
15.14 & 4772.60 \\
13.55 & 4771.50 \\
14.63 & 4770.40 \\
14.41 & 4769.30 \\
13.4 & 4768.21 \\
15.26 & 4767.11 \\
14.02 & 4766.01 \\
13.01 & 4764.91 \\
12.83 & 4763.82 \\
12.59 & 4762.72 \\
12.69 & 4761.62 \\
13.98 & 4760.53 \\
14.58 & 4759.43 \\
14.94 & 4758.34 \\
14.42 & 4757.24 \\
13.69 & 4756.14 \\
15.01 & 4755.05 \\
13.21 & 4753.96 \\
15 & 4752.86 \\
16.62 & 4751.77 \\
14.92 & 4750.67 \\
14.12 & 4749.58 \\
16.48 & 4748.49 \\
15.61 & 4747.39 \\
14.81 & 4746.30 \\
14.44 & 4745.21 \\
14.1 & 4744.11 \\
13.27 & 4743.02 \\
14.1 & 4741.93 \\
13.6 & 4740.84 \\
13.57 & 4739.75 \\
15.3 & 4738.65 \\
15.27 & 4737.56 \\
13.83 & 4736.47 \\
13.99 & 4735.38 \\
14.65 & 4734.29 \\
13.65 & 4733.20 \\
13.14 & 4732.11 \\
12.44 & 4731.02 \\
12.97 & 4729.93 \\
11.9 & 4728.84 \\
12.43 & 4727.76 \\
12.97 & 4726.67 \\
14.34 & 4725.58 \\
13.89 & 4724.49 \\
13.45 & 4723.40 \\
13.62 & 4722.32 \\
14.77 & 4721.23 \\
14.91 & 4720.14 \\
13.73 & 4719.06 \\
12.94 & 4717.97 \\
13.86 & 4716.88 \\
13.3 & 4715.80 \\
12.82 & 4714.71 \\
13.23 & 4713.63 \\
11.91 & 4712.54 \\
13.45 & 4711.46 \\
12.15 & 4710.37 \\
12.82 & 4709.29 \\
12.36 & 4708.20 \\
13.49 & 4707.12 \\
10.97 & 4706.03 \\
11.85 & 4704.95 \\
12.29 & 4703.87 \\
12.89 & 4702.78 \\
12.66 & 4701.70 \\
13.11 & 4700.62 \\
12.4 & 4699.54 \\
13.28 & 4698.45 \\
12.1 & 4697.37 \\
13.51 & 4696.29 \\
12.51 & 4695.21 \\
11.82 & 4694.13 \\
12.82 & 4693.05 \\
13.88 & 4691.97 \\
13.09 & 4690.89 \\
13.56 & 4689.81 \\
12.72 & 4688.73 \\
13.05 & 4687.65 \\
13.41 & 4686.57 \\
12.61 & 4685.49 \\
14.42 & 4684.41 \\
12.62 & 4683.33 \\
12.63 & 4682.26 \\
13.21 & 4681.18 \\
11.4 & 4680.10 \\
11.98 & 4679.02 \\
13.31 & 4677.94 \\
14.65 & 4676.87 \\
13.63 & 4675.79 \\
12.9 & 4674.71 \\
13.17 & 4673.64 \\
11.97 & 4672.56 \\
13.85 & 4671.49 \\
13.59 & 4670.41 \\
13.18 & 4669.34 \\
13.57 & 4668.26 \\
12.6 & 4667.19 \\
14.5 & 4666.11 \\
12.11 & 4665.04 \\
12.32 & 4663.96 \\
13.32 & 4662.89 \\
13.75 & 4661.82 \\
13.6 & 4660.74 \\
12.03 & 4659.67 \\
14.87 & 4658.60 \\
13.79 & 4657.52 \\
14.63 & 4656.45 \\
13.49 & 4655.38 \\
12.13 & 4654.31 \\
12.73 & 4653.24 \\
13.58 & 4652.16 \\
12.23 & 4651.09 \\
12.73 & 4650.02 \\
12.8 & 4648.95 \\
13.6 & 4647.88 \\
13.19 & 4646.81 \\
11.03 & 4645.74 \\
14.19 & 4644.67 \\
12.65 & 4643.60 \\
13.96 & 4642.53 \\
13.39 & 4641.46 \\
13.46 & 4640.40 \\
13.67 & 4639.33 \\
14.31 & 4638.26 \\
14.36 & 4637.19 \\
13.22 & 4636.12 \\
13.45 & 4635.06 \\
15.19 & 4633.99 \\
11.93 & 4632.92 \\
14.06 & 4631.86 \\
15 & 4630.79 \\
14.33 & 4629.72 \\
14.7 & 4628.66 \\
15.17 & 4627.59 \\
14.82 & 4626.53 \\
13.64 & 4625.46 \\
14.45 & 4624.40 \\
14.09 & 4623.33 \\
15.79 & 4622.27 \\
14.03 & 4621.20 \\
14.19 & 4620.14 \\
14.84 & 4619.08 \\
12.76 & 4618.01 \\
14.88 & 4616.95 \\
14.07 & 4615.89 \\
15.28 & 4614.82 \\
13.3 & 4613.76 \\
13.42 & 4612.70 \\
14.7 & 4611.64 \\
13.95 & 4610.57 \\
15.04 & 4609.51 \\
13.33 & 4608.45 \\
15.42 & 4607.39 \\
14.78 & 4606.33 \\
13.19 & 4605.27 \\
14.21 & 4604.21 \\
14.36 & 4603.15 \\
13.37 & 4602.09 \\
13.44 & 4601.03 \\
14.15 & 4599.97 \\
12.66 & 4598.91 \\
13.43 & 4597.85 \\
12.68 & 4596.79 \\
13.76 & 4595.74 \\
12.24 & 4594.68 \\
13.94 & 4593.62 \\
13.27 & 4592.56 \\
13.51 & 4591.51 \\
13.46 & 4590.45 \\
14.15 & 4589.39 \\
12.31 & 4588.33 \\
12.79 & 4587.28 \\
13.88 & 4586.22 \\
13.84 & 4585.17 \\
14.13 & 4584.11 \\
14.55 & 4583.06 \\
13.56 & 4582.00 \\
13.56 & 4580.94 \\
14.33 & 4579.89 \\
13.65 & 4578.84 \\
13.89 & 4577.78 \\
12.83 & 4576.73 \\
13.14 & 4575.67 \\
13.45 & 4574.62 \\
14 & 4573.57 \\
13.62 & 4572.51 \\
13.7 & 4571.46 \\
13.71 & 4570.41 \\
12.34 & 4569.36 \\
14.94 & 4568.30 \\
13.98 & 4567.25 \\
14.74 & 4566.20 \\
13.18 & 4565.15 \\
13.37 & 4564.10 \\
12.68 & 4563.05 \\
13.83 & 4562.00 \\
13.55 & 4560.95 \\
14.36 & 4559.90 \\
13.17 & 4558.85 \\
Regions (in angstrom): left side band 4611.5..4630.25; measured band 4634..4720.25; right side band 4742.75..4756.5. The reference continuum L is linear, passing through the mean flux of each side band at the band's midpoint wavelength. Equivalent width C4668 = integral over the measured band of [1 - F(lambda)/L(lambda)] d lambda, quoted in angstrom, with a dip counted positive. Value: 8.5 angstrom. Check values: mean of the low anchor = 14.4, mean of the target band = 13.1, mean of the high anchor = 14.8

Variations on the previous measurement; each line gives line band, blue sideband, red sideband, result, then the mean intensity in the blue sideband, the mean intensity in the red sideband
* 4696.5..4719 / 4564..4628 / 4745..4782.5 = 2.3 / 13.9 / 14.3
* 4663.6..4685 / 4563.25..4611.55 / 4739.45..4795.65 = 1.3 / 13.7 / 14.2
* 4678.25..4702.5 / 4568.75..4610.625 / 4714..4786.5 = 1.8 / 13.6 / 14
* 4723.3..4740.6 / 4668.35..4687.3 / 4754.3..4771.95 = 0.0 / 13.1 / 13.9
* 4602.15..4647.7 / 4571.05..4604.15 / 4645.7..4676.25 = -2.3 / 13.5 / 13.2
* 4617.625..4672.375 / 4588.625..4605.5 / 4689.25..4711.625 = -2.1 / 13.5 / 12.7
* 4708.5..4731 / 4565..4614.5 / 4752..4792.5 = 1.1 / 13.7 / 14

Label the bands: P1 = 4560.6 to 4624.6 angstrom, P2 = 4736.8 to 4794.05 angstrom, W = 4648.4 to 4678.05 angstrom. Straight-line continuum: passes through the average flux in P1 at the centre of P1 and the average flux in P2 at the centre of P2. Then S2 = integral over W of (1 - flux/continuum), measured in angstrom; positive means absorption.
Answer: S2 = 1.5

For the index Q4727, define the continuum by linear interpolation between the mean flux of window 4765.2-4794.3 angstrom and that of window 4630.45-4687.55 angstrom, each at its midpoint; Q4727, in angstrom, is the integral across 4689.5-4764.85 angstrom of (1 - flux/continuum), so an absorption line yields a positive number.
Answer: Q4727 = 1.0 angstrom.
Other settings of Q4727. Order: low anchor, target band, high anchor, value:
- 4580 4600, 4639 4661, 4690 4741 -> 0.19 angstrom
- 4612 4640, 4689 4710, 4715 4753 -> 2.07 angstrom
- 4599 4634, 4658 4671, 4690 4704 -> 0.09 angstrom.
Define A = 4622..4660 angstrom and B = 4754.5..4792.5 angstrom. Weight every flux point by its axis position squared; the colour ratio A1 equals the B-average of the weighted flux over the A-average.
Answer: 1.08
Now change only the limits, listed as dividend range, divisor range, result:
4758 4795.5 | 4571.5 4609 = 1.11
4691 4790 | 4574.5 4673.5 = 1.05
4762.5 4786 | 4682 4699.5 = 1.12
